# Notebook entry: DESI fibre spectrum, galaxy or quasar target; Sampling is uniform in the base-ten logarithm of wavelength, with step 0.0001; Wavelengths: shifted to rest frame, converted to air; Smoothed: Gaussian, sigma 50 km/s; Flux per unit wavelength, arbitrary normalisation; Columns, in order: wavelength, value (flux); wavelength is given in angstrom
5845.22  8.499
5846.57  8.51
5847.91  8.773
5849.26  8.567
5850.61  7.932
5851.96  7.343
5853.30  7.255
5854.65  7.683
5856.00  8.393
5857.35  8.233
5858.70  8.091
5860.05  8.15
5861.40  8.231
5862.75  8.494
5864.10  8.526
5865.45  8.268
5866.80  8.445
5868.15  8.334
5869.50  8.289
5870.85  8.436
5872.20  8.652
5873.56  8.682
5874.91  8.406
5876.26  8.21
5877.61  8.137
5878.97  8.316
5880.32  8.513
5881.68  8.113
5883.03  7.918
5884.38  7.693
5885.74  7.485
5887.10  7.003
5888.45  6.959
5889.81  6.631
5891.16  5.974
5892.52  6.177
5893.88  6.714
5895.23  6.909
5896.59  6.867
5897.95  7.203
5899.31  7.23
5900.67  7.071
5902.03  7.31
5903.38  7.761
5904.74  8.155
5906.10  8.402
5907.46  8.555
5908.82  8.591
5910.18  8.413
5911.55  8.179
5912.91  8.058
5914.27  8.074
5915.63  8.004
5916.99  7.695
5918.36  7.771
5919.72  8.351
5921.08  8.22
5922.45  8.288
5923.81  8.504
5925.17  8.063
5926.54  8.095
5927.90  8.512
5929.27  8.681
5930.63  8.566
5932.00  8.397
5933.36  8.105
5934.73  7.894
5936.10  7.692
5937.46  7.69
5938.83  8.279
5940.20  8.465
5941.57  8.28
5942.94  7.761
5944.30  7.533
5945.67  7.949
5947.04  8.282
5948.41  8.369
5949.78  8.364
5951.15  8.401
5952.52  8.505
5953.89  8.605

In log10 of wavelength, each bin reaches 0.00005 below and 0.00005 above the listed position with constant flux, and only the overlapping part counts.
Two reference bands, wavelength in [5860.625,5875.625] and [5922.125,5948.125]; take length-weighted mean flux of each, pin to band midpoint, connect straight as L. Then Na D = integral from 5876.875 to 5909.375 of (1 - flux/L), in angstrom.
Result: 3.31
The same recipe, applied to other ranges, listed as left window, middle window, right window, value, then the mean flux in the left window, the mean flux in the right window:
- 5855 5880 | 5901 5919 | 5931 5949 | 0.3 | 8.34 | 8.06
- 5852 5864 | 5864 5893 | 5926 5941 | 0.8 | 8.05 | 8.22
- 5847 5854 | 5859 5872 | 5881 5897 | -1.3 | 7.99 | 7.04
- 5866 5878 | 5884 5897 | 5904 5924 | 2.3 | 8.41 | 8.21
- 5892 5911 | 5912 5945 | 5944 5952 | -0.9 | 7.54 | 8.18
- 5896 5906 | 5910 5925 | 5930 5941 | -0.7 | 7.44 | 8.13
